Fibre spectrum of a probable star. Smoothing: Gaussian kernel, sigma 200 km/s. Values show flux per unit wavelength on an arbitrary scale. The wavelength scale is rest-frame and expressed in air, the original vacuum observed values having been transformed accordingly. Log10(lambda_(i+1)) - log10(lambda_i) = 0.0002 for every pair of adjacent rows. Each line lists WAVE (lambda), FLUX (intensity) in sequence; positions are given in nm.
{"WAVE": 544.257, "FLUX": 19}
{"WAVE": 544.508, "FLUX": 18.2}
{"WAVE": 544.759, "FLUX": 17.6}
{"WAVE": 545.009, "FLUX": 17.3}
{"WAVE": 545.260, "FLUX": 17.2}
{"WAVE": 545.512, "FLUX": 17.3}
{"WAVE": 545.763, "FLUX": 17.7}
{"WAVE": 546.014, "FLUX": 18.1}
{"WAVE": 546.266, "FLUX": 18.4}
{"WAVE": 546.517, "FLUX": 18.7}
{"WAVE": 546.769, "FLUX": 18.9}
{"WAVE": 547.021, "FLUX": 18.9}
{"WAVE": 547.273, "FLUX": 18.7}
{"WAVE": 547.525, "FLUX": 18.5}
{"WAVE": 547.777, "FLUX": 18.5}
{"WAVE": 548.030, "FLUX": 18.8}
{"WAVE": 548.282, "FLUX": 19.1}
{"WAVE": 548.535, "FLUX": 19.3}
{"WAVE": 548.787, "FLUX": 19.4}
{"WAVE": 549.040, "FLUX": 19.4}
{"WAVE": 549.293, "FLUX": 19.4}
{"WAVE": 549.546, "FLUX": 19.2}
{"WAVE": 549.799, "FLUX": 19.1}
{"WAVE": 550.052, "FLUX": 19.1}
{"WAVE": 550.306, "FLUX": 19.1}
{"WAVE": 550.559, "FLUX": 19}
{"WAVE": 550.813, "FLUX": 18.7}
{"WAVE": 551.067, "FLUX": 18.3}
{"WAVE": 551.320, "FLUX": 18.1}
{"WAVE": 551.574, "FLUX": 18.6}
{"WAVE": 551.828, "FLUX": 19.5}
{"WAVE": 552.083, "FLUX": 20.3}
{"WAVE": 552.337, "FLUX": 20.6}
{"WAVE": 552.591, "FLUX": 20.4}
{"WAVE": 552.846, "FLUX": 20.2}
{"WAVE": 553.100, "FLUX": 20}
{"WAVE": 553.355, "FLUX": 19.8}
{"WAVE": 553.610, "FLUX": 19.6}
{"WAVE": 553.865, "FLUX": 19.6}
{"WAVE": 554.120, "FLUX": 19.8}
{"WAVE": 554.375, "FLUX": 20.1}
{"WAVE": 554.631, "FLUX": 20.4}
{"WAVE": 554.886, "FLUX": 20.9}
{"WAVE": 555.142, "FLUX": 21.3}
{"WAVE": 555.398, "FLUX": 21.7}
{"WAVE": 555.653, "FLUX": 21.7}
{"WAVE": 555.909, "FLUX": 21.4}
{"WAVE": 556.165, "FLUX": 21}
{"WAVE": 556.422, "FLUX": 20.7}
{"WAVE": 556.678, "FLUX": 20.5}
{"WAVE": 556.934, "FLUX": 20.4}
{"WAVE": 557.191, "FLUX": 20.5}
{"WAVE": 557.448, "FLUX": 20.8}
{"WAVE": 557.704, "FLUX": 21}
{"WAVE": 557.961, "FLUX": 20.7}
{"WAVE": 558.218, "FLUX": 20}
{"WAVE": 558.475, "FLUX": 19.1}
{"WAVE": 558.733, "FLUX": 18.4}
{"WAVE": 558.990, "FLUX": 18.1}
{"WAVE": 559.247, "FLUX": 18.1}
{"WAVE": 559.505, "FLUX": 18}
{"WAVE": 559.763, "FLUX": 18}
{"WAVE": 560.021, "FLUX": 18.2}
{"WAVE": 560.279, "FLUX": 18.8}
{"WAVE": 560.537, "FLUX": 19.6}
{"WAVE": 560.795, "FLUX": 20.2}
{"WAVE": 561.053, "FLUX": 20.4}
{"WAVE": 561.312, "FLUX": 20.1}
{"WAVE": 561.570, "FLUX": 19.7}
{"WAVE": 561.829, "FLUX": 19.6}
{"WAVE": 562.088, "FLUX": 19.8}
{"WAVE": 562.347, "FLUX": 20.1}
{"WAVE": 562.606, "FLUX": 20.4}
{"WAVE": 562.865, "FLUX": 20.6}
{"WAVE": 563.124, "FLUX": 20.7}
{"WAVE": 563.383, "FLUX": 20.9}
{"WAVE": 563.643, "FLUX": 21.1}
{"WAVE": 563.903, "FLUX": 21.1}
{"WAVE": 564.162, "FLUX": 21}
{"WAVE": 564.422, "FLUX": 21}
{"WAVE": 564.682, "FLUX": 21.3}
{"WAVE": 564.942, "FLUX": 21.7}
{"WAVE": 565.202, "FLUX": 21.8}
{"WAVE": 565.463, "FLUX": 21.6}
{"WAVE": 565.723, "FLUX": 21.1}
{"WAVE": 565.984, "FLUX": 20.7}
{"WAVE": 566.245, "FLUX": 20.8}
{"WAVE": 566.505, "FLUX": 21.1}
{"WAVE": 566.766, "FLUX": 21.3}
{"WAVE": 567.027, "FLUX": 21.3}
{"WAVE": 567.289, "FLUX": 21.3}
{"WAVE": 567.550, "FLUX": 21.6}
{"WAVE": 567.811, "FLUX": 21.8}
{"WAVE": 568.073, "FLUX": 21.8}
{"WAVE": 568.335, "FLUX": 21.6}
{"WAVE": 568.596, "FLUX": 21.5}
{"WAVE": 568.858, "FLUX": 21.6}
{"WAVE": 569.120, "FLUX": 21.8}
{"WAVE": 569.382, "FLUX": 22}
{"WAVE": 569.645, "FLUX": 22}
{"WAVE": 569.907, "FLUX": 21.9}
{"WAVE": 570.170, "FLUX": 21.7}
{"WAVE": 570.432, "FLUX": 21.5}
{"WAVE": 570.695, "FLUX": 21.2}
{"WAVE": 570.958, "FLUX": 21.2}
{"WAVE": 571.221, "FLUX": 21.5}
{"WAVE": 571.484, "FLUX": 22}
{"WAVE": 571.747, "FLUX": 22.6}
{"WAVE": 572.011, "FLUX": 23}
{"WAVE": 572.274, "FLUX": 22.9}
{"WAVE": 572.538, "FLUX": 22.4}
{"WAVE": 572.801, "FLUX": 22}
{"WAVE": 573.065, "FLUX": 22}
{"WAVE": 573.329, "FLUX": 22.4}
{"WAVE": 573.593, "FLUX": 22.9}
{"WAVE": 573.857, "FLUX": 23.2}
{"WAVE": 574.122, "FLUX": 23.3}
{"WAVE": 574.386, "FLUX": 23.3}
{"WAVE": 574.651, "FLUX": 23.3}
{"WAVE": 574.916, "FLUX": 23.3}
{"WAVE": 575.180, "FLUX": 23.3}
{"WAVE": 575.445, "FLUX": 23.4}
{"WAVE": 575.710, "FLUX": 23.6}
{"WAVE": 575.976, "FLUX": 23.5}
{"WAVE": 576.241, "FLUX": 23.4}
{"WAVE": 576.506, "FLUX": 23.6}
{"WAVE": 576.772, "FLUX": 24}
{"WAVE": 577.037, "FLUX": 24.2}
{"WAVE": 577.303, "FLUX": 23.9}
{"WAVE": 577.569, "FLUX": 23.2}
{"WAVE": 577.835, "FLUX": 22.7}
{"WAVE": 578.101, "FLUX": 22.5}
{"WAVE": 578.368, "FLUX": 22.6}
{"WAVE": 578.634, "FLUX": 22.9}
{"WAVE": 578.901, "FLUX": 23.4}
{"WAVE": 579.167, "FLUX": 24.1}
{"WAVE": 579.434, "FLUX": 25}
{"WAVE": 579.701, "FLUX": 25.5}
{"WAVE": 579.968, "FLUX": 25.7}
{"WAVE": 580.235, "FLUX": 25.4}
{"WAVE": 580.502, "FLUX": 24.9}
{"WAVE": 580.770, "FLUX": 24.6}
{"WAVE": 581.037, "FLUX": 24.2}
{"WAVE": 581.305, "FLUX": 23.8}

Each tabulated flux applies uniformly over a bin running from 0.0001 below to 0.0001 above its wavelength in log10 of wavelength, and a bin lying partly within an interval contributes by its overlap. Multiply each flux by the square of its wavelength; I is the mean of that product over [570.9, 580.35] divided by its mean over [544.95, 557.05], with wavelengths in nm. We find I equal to 1.3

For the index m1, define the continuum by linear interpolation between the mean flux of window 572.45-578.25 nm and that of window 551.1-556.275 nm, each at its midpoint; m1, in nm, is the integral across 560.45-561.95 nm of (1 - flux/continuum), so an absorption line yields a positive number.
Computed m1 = 0.09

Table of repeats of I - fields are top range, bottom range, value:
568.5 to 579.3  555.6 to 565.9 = 1.18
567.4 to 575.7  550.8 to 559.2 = 1.18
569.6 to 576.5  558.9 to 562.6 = 1.23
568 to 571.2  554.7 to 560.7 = 1.13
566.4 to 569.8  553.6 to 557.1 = 1.09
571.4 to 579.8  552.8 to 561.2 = 1.24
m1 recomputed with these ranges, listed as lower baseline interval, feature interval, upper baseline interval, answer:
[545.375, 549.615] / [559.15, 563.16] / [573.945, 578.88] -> 0.268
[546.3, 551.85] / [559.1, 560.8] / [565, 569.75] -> 0.154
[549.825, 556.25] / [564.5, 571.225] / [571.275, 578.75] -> 0.167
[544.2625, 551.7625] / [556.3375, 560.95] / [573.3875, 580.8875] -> 0.215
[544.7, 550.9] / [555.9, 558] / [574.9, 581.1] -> -0.055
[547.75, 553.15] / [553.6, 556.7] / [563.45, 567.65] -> -0.129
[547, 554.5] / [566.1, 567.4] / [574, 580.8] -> 0.050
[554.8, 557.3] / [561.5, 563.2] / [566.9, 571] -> 0.094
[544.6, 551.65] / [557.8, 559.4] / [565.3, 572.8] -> 0.083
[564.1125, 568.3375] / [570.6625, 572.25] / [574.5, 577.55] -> 0.036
